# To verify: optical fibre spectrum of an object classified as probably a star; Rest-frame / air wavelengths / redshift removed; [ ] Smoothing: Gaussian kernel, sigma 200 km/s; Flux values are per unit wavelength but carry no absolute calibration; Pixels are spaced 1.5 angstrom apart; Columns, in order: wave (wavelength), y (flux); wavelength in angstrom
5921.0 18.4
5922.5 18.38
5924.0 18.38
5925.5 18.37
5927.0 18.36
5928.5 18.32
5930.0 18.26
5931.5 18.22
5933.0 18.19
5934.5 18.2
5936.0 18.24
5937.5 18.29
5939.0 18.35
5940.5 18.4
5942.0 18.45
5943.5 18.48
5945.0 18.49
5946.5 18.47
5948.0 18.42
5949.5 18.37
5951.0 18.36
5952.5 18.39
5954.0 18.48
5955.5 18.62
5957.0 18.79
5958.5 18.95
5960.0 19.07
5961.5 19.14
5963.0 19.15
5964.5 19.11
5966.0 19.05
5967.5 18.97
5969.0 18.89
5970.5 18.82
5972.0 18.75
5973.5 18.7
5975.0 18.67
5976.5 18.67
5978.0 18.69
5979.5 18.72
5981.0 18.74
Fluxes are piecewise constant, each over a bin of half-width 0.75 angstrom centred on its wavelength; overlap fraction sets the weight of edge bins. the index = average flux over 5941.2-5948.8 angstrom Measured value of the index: 18.5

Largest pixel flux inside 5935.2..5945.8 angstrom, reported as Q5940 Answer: 18.49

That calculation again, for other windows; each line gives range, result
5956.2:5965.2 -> 19.15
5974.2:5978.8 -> 18.69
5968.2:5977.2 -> 18.89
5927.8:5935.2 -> 18.32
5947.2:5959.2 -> 18.95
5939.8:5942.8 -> 18.45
